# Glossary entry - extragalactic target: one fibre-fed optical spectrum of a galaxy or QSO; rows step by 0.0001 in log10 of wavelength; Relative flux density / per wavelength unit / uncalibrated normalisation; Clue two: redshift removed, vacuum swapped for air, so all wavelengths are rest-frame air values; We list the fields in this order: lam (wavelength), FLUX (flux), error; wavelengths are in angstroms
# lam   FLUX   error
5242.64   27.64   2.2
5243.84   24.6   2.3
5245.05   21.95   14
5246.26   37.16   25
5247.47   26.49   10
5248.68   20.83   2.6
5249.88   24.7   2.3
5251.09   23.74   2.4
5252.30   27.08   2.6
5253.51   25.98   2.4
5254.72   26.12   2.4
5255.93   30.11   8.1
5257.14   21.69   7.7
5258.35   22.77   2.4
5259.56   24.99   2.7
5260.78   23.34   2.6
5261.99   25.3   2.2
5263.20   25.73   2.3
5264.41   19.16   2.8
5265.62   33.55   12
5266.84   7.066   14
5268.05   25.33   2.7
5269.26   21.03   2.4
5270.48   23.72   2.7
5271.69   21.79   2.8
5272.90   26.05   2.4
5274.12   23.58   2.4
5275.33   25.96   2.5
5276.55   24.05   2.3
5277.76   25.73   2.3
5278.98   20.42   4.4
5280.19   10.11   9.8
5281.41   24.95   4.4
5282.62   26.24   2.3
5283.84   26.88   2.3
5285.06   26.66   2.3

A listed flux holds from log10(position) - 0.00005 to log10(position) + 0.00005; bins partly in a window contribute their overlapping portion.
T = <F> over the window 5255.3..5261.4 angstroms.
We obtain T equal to 24.6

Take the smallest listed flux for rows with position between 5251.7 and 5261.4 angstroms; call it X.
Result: 21.69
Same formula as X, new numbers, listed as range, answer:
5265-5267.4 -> 7.066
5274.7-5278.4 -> 24.05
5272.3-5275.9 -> 23.58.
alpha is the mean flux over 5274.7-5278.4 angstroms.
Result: 25.2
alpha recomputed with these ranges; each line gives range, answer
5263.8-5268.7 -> 21.3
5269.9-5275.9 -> 24.2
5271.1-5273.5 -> 24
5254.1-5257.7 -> 26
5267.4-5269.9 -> 22.9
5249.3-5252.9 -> 25.2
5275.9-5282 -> 21.1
